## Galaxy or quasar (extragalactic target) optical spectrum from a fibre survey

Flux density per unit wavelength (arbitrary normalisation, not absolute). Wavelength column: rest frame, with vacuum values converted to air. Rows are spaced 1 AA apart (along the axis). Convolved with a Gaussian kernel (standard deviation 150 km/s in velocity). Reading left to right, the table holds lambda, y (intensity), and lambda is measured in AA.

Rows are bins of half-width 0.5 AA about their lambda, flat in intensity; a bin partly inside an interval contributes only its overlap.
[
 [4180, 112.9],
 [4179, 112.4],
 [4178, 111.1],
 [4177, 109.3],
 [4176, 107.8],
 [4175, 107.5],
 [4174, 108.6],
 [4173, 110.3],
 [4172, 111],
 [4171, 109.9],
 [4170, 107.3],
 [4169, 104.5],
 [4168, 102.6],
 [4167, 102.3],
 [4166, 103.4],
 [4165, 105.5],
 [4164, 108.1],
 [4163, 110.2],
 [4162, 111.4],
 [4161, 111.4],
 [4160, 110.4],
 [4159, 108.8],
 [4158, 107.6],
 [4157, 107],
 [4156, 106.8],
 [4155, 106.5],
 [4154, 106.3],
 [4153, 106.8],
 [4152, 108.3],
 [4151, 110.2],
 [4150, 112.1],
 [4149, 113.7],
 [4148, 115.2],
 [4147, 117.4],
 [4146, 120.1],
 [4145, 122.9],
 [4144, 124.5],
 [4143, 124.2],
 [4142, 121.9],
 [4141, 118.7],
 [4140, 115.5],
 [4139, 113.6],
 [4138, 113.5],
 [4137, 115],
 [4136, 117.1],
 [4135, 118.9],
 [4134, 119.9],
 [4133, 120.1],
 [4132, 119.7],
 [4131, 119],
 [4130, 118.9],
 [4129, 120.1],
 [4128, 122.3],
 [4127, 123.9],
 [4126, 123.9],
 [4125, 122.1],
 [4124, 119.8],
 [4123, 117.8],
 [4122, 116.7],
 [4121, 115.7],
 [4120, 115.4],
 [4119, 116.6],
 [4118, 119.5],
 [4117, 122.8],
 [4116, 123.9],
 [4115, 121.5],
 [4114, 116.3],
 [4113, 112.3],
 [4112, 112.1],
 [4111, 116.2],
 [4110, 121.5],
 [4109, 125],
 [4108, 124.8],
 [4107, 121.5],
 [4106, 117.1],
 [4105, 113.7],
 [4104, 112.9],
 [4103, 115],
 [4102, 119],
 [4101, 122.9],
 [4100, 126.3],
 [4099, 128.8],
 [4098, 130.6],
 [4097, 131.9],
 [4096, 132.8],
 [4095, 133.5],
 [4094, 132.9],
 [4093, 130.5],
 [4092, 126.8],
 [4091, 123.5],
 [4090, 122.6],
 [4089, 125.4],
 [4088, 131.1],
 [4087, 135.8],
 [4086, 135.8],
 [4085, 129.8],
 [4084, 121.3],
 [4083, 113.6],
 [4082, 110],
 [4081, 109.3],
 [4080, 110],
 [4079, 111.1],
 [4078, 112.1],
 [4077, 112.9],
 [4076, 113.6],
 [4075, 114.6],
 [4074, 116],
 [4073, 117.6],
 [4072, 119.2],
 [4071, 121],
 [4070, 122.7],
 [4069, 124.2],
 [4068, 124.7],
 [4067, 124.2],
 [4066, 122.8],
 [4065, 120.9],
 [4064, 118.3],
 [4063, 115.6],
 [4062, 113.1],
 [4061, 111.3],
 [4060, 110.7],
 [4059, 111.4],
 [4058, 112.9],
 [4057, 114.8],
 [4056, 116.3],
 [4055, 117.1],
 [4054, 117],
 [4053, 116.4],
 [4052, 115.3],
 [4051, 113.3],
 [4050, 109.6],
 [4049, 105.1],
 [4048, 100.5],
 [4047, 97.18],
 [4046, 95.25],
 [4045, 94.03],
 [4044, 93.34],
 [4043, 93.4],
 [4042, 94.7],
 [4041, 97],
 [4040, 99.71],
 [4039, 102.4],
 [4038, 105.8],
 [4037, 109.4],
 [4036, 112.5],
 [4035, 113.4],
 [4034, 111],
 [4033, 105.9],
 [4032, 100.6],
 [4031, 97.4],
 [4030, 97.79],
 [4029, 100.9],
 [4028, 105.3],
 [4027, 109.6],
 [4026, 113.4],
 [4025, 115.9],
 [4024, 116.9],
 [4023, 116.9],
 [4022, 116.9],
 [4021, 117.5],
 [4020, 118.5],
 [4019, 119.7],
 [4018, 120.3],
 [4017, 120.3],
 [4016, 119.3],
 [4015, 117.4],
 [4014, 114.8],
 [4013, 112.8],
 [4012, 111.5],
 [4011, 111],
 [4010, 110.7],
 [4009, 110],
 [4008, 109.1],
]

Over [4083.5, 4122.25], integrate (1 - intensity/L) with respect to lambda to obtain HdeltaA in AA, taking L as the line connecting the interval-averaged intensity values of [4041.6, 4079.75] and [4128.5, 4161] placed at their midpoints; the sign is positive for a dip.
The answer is -3.3 AA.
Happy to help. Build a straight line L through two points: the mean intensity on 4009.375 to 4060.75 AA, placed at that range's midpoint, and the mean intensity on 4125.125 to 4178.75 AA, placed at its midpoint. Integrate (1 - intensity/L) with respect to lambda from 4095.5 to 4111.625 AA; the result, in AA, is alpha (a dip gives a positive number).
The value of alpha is -1.6 AA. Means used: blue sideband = 109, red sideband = 113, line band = 122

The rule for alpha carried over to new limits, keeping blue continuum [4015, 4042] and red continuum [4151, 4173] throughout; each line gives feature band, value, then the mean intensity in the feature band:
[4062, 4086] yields -1.9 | 118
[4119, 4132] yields -1.4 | 120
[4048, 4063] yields -0.5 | 113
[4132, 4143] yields -1.0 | 118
